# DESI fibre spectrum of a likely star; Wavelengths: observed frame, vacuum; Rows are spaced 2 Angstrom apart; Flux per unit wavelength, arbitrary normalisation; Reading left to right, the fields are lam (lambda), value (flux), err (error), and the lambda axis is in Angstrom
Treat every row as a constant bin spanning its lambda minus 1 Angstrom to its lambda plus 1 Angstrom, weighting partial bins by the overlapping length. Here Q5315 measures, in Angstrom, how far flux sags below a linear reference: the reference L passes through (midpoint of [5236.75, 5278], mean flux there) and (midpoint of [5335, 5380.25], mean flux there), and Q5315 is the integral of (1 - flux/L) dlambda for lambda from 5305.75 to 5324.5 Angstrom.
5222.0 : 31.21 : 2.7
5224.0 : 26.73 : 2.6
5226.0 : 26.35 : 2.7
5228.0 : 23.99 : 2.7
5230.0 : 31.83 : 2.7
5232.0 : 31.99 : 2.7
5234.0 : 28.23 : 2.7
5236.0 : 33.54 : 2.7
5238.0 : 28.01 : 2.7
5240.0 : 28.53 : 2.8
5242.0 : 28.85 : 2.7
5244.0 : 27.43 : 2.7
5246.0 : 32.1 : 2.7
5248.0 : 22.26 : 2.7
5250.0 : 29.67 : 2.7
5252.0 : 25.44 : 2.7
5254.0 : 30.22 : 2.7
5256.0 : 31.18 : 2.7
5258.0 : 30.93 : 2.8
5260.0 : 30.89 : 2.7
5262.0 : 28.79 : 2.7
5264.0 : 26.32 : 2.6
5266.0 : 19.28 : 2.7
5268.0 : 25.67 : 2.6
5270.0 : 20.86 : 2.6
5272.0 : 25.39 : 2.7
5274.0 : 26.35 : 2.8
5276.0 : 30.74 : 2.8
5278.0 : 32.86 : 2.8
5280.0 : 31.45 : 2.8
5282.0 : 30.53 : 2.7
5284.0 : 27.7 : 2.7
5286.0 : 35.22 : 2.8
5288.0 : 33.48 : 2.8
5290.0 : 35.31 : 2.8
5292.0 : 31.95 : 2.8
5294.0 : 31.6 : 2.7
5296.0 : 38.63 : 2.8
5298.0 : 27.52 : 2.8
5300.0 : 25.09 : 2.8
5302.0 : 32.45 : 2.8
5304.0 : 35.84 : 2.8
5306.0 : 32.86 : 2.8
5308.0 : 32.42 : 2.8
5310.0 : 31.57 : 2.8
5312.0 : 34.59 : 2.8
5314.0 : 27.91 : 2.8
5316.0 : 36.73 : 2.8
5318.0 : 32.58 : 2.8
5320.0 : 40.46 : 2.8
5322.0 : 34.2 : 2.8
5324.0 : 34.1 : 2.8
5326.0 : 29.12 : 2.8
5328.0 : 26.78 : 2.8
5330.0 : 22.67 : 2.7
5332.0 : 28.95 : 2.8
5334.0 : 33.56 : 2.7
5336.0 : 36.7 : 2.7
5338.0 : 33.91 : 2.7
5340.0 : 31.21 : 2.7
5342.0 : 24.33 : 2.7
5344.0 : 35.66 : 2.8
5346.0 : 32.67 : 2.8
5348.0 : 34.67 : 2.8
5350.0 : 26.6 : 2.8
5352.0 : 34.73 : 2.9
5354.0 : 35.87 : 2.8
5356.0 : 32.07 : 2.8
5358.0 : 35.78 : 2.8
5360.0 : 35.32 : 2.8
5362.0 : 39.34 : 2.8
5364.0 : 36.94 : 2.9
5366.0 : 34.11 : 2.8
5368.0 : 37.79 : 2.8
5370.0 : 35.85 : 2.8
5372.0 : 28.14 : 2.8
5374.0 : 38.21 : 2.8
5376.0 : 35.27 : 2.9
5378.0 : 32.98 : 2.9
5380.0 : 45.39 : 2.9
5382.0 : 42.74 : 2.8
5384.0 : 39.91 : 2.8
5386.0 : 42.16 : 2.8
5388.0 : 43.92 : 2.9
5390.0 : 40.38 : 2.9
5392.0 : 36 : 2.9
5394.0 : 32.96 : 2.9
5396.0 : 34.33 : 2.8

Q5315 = -1.4 Angstrom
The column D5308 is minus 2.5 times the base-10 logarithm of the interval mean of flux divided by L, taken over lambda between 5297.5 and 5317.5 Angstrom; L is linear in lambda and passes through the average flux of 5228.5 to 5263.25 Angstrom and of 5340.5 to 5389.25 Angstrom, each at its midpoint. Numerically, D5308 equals 0.03 mag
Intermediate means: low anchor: 29.3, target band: 31.8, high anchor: 35.8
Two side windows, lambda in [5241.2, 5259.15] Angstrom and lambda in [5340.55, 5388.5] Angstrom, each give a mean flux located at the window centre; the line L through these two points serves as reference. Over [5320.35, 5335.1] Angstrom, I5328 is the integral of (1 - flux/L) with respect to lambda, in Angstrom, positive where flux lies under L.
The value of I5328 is 1.3 Angstrom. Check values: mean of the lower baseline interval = 28.7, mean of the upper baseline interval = 35.7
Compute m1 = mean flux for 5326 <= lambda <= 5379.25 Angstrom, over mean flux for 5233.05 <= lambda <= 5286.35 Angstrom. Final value 1.2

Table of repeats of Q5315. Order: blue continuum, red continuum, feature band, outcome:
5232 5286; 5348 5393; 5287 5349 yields 1.0 Angstrom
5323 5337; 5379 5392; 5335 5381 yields 2.0 Angstrom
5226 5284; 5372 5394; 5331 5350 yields 1.7 Angstrom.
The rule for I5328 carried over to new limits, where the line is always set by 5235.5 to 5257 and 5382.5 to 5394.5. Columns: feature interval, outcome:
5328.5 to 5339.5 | 1.4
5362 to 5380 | 1.2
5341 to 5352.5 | 1.6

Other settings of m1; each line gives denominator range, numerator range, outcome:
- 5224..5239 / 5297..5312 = 1.08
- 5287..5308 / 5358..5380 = 1.10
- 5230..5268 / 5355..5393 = 1.31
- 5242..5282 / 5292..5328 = 1.17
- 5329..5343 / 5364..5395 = 1.25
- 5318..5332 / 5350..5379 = 1.12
